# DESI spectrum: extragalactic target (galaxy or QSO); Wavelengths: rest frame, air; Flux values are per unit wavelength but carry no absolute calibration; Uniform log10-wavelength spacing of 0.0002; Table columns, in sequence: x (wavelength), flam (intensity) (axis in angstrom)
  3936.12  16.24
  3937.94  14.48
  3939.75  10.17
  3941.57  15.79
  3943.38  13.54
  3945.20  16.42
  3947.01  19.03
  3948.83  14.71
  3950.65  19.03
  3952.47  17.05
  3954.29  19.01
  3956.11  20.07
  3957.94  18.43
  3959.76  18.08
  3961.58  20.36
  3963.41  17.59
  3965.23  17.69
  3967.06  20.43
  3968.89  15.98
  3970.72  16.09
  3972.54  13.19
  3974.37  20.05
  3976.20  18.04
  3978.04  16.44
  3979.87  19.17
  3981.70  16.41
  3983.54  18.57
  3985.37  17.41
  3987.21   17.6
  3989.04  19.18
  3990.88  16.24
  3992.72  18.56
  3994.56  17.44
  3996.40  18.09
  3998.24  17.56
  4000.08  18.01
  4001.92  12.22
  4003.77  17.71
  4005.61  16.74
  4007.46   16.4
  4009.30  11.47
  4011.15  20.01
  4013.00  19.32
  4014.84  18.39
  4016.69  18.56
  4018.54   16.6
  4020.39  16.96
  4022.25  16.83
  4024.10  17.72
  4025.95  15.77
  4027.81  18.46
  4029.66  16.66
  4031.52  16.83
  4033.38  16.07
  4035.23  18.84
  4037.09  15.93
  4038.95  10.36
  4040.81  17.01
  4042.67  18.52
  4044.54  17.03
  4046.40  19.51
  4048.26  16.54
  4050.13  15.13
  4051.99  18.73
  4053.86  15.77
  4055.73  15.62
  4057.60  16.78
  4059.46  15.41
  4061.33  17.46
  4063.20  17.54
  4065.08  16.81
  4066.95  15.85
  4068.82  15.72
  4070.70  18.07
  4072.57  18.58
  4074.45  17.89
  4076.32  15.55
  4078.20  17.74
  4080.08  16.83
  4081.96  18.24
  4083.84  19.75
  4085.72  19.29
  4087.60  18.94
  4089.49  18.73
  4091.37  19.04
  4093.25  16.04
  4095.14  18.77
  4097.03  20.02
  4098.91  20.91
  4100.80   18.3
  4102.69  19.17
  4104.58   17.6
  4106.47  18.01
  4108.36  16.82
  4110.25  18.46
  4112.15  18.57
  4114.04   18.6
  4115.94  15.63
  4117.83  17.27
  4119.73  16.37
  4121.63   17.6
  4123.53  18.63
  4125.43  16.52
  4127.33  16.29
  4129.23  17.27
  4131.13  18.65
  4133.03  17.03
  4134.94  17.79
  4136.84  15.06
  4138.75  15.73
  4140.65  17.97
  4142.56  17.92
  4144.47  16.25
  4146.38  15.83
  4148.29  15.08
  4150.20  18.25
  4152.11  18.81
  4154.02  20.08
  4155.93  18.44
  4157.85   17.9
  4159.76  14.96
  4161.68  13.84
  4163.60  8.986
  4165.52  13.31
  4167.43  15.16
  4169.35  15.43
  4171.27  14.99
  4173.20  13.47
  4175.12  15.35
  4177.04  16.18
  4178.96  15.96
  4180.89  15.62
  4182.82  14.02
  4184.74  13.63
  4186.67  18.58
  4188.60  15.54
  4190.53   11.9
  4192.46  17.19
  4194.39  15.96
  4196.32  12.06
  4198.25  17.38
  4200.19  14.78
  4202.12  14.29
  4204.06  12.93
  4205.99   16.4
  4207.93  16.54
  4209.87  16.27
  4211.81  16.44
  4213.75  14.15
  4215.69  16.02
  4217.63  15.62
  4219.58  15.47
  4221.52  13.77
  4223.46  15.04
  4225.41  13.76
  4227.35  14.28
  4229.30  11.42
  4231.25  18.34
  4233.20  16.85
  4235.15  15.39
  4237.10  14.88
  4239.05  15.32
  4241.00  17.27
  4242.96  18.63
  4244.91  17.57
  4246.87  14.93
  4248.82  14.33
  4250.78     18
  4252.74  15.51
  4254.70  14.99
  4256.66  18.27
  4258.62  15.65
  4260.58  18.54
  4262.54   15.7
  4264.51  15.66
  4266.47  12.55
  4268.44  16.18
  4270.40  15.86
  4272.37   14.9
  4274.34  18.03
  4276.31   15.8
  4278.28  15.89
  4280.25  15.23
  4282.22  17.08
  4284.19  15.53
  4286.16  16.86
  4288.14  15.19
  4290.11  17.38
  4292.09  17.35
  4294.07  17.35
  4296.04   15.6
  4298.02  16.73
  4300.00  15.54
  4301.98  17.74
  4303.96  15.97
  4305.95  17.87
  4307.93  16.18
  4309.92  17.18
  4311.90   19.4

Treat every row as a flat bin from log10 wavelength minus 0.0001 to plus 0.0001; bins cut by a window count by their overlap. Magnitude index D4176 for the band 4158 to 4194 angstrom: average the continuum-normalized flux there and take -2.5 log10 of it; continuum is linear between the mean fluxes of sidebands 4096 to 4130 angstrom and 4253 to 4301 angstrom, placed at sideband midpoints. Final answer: 0.17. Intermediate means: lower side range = 17.9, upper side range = 16.2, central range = 14.8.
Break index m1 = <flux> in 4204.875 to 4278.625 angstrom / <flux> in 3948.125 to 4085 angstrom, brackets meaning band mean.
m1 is 0.92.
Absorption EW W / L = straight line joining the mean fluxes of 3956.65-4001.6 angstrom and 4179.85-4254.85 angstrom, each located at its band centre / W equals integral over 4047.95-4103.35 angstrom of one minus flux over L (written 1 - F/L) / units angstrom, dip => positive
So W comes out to -2.88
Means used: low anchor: 17.7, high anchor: 15.4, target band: 17.6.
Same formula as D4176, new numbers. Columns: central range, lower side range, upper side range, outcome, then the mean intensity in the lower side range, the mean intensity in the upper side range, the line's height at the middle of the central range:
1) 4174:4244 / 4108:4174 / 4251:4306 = 0.07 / 16.5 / 16.2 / 16.4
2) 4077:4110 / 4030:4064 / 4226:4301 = -0.12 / 16.6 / 16.1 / 16.5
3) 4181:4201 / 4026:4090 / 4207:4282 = 0.07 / 17.1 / 15.8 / 16.2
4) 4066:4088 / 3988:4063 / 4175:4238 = -0.08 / 16.9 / 15.2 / 16.4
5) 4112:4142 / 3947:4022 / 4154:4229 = -0.09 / 17.5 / 15.1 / 15.8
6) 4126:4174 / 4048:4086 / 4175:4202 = -0.02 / 17.1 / 15.3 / 15.8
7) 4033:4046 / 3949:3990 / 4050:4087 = 0.07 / 17.9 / 17.2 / 17.4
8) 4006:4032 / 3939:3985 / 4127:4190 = -0.01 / 17.3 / 16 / 16.9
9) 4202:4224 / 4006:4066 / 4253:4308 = 0.08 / 16.8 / 16.3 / 16.4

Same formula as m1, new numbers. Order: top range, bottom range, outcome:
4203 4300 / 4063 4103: 0.88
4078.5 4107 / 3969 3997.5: 1.07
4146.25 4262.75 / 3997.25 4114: 0.90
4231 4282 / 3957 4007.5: 0.92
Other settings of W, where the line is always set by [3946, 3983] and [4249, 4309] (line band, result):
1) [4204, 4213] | 0.4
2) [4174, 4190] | 1.2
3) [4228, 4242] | 0.8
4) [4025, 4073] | 2.0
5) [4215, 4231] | 1.9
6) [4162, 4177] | 2.5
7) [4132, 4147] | 0.2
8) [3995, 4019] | 0.8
